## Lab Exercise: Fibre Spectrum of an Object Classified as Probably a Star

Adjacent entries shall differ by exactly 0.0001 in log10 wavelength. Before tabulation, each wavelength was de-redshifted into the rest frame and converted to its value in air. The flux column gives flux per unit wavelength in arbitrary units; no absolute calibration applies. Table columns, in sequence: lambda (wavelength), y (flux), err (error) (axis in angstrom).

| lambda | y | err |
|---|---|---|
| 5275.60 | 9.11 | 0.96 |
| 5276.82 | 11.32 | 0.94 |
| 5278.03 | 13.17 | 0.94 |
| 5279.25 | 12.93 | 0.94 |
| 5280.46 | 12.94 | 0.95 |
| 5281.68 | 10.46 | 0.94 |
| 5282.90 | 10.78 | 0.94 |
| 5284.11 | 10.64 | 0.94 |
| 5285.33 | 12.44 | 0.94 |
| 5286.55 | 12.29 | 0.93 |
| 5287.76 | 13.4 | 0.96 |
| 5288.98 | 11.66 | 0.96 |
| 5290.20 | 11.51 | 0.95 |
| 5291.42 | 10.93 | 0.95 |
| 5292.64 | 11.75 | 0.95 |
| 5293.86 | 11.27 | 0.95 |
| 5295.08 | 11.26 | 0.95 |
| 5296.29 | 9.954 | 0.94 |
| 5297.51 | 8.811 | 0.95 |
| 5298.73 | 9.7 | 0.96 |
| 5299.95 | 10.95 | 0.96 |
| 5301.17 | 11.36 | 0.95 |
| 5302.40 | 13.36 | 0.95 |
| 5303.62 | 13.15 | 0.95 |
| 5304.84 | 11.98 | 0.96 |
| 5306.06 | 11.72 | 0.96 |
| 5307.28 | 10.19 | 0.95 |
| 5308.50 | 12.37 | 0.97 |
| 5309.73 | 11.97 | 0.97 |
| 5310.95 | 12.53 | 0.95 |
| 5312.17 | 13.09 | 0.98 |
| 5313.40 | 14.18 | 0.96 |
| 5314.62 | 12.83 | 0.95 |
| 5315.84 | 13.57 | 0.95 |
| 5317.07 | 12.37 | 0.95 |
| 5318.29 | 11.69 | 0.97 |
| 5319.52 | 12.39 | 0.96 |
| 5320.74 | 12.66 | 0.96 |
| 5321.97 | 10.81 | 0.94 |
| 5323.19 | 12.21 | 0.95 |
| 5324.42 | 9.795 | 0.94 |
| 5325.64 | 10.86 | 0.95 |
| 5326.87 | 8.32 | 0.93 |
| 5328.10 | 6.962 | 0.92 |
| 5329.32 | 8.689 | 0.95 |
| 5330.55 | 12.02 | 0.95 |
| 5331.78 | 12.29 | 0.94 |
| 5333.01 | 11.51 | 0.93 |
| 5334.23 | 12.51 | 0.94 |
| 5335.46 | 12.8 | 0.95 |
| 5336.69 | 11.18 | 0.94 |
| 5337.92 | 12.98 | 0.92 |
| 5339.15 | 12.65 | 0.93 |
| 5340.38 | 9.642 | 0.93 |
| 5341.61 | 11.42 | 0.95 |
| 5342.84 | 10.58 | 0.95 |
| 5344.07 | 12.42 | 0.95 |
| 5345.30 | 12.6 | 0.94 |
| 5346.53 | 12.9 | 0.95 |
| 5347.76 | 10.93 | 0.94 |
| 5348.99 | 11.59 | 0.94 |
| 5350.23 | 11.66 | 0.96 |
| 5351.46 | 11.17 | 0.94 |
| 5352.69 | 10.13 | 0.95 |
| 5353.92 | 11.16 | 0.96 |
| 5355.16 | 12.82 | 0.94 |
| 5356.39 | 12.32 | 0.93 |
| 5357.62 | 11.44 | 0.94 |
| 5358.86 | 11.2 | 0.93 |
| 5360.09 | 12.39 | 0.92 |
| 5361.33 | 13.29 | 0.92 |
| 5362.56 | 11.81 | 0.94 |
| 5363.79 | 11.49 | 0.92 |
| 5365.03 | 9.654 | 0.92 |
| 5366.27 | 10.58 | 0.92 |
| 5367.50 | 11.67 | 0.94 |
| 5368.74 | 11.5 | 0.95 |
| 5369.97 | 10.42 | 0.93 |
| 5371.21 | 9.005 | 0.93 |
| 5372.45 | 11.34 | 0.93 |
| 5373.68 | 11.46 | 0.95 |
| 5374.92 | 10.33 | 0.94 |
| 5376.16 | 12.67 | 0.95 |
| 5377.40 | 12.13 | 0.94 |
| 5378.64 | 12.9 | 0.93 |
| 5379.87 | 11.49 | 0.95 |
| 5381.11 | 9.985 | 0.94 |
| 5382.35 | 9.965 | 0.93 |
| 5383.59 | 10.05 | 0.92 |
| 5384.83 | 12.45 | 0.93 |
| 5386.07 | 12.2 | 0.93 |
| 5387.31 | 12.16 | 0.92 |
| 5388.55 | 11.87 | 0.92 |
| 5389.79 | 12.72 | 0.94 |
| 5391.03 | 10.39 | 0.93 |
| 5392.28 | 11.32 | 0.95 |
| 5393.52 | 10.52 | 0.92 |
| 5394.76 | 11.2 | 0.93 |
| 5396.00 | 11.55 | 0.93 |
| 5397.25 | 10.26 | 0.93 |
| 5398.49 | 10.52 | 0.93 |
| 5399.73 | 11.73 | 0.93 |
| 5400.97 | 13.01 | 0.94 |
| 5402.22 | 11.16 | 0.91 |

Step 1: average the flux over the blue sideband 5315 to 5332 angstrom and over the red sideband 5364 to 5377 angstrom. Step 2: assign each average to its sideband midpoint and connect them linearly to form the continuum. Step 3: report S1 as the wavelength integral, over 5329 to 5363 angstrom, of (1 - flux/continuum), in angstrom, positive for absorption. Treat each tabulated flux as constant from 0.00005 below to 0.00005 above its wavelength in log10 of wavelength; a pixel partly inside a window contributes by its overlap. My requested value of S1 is -2.4 angstrom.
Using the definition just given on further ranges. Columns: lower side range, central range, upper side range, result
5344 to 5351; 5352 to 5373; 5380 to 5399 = 0.67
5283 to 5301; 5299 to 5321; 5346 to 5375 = -2.12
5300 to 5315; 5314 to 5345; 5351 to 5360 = 1.40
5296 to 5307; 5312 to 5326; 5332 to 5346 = -0.83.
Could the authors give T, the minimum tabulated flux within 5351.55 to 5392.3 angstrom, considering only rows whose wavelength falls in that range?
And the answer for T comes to 9.005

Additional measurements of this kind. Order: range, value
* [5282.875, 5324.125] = 8.811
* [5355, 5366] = 9.654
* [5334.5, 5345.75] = 9.642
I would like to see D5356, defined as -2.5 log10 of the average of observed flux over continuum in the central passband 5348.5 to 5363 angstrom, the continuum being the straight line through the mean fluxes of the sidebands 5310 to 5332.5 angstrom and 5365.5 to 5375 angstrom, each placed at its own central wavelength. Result -0.07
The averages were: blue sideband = 11.5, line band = 11.7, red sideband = 10.8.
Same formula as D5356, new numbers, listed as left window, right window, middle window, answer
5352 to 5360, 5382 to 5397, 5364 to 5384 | 0.05 mag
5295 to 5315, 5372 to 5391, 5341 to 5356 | 0.00 mag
